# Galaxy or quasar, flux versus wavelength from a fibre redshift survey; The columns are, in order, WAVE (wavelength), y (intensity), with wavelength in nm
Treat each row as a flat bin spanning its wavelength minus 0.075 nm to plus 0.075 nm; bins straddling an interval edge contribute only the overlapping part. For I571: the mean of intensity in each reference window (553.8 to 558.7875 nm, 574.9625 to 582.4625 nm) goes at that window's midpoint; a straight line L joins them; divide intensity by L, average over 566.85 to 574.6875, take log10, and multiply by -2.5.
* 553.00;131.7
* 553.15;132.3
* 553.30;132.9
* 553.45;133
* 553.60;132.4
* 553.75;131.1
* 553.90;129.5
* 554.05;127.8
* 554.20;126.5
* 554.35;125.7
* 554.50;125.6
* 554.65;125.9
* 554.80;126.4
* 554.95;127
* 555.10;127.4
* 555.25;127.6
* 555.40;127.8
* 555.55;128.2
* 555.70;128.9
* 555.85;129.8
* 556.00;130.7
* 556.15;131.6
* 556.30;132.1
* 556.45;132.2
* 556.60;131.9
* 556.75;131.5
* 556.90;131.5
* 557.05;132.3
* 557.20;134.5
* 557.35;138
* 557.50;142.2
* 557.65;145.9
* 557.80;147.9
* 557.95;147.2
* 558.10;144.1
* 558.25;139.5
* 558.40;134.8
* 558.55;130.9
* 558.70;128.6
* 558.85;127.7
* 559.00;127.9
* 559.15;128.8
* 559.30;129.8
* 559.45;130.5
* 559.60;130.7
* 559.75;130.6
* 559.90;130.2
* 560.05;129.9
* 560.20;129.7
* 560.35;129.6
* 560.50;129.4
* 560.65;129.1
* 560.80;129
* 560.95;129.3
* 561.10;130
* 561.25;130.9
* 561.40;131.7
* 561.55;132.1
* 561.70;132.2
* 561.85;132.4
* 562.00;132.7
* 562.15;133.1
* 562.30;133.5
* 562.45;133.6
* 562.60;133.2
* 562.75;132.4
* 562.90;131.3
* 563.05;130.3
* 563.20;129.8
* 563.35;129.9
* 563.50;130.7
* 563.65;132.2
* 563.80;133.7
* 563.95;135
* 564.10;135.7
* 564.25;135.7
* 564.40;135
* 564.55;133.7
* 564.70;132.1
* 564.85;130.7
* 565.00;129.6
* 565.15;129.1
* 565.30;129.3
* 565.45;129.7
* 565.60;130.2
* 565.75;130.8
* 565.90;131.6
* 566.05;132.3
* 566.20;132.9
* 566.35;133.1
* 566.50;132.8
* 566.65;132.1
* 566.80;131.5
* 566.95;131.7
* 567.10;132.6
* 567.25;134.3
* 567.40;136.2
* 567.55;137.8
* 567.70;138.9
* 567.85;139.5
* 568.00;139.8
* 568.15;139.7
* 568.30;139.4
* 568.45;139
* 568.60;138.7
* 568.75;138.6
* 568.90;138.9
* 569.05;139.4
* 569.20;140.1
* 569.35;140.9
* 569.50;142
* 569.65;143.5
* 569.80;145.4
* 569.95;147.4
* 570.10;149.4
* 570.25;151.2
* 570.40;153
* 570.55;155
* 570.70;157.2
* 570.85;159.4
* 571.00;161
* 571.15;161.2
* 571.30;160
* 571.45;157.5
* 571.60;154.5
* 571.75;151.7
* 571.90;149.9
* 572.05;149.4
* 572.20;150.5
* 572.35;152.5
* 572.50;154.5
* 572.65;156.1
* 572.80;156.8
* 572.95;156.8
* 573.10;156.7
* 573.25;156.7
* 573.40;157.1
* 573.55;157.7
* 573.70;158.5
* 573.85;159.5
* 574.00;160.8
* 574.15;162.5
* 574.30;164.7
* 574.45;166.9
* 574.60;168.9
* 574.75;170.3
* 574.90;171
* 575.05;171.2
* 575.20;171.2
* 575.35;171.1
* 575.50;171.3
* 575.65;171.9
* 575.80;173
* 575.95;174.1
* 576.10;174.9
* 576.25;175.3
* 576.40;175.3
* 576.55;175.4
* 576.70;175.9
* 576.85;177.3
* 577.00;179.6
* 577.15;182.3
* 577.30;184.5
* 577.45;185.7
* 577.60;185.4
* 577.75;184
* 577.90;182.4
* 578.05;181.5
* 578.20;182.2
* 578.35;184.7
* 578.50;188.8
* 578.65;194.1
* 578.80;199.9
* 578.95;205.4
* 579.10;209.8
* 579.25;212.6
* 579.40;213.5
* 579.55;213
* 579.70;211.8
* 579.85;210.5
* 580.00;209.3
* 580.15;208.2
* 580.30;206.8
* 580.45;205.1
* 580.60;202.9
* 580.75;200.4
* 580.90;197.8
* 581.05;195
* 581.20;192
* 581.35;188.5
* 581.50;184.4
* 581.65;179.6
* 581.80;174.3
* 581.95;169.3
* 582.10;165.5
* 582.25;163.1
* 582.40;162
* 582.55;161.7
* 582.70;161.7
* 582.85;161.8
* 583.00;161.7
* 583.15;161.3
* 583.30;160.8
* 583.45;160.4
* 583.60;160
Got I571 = 0.12 mag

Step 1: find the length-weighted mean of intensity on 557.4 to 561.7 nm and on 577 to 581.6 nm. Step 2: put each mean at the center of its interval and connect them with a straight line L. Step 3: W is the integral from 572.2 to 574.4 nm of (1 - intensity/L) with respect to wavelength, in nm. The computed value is 0.24 nm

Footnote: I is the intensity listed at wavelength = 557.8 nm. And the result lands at 147.9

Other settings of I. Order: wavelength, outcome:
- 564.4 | 135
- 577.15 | 182.3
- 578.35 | 184.7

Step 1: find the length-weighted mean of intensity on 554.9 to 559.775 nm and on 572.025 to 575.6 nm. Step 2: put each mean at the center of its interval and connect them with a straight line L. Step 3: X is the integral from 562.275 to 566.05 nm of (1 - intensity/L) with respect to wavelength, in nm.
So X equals 0.337 nm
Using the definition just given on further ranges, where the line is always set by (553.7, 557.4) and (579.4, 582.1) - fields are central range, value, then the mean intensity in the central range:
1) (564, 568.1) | 0.63 nm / 133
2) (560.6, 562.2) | 0.15 nm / 131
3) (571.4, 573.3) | 0.22 nm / 154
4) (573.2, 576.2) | 0.23 nm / 167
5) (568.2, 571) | 0.36 nm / 146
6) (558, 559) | 0.02 nm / 134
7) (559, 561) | 0.17 nm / 130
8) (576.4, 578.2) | 0.06 nm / 181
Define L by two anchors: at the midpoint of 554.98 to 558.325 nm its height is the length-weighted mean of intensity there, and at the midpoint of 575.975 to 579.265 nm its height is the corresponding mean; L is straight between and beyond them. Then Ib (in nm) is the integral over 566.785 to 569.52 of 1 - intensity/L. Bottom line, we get 0.415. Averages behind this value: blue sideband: 135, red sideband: 186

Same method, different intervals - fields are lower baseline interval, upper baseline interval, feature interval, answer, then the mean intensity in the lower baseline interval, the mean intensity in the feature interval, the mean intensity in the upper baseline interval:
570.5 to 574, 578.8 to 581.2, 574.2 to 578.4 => 0.143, 156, 176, 206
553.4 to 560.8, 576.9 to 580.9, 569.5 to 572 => 0.281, 132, 153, 197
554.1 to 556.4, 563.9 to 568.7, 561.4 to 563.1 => -0.007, 128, 132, 134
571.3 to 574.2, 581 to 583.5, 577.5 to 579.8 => -0.440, 156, 197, 171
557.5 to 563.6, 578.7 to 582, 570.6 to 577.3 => 0.521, 133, 164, 200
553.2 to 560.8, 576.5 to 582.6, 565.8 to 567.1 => 0.199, 132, 132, 190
